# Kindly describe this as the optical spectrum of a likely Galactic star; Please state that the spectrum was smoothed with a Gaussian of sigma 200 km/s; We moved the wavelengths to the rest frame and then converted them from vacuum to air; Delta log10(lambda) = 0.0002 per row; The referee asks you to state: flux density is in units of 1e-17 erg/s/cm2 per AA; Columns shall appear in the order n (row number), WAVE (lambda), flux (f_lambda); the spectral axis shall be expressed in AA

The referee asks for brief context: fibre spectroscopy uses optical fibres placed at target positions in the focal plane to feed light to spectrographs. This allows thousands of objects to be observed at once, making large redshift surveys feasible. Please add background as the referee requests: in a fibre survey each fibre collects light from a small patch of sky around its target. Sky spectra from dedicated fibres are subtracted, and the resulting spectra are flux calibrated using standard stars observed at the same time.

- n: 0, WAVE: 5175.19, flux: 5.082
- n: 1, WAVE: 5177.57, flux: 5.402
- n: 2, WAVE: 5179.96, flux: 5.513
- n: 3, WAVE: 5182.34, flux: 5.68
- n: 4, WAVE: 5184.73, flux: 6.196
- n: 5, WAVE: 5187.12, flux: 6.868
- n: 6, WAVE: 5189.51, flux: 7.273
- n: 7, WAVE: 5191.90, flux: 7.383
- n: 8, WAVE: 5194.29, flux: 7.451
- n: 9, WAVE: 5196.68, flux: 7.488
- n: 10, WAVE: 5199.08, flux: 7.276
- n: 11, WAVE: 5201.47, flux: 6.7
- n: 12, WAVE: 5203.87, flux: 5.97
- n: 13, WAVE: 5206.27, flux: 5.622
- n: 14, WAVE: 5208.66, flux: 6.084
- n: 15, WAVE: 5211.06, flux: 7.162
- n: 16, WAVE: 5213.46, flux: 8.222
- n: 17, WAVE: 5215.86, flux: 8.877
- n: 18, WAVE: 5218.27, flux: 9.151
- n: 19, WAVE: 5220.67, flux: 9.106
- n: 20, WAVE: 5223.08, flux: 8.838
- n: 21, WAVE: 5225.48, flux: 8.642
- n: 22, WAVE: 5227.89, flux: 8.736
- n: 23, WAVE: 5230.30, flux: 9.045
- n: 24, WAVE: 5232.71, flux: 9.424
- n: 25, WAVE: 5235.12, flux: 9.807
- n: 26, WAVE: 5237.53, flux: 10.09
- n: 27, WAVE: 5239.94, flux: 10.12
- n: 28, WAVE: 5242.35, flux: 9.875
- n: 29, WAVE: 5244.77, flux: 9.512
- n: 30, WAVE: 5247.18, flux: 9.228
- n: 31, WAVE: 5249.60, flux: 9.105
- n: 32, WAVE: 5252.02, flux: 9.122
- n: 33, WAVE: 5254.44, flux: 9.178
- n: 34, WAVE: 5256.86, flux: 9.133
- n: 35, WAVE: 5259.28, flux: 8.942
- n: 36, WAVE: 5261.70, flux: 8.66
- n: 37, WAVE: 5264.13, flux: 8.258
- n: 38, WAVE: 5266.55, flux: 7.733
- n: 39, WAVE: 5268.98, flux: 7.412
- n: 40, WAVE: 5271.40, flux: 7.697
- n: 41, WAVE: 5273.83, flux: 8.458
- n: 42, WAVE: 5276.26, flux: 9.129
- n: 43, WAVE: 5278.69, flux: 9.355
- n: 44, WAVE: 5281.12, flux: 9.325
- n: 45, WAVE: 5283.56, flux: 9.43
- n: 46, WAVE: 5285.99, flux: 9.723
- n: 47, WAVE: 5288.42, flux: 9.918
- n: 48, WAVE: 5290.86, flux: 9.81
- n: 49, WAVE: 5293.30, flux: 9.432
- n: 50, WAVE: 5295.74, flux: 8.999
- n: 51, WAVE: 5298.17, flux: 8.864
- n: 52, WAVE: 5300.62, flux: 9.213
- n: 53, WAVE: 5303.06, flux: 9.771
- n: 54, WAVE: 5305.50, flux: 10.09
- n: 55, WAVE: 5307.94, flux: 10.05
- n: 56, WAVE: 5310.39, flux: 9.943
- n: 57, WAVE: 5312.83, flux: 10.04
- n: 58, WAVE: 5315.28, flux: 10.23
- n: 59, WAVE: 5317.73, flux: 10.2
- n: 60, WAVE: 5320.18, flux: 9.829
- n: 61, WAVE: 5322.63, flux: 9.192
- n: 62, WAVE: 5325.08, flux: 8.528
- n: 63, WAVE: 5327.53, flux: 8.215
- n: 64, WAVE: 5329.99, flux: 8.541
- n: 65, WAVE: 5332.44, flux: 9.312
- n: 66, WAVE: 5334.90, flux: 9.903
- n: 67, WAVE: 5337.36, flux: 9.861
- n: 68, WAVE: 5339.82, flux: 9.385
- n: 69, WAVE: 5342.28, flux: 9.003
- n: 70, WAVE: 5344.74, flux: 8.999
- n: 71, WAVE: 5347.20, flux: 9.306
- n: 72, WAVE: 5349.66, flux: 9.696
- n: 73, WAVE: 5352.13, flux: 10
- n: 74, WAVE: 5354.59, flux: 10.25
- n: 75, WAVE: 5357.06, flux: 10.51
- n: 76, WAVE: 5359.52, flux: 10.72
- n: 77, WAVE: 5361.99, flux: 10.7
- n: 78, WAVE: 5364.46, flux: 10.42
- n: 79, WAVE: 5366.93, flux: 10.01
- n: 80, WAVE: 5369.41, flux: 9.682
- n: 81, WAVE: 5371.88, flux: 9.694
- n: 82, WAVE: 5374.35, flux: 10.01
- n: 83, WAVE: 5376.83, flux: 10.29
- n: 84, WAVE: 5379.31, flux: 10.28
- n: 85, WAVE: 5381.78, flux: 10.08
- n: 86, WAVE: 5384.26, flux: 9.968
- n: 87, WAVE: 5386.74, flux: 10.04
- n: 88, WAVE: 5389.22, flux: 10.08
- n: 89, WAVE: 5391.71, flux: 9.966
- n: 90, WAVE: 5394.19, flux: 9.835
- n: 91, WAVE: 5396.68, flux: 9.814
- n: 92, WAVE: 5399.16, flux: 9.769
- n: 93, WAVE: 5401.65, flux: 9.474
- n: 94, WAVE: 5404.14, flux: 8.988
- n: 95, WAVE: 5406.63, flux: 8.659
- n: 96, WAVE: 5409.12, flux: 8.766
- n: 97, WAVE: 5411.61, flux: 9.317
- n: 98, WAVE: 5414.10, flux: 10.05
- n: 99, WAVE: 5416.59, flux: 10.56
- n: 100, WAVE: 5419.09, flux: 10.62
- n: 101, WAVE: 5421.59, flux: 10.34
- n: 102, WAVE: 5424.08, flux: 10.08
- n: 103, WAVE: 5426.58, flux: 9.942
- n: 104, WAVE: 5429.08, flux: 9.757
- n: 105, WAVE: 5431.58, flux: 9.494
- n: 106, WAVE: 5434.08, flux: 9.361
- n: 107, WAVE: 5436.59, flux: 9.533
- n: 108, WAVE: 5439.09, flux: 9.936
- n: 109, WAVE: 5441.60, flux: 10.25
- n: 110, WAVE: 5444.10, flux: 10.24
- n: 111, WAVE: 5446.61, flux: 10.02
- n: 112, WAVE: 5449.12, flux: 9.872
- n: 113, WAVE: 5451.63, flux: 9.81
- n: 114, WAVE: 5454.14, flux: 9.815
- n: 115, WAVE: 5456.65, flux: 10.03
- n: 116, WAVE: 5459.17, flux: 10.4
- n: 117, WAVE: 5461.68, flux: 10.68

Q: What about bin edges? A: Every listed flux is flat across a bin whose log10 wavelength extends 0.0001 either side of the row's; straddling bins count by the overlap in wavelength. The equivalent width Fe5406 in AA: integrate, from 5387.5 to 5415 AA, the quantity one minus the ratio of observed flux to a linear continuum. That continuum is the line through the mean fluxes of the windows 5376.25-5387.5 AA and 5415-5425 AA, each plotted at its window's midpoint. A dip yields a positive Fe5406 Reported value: 2.0 AA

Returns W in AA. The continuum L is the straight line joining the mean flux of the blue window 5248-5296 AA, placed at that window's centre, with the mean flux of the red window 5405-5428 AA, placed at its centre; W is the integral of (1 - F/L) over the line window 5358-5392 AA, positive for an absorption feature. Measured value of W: -2.1 AA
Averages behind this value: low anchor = 8.94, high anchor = 9.8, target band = 10.1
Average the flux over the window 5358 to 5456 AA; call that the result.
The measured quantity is 9.91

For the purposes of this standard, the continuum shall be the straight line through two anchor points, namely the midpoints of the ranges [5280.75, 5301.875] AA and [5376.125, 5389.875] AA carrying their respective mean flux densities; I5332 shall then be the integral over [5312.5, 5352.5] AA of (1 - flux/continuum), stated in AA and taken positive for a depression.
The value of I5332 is 1.4 AA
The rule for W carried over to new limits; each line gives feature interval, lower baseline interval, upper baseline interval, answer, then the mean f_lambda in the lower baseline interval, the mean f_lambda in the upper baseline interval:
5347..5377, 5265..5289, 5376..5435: -2.1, 8.78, 9.81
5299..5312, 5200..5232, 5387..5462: -1.6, 7.88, 9.84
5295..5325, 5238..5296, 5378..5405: -1.0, 9.08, 9.86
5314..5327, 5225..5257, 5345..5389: 0.4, 9.38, 10.1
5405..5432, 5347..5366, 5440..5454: 0.8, 10.2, 10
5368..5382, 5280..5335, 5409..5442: -0.4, 9.49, 9.88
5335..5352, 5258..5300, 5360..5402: 0.3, 8.9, 10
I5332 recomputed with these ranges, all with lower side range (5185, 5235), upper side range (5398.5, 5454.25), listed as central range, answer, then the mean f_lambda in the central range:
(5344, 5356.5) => -0.9 AA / 9.72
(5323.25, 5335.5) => 0.0 AA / 8.86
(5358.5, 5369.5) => -1.4 AA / 10.4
